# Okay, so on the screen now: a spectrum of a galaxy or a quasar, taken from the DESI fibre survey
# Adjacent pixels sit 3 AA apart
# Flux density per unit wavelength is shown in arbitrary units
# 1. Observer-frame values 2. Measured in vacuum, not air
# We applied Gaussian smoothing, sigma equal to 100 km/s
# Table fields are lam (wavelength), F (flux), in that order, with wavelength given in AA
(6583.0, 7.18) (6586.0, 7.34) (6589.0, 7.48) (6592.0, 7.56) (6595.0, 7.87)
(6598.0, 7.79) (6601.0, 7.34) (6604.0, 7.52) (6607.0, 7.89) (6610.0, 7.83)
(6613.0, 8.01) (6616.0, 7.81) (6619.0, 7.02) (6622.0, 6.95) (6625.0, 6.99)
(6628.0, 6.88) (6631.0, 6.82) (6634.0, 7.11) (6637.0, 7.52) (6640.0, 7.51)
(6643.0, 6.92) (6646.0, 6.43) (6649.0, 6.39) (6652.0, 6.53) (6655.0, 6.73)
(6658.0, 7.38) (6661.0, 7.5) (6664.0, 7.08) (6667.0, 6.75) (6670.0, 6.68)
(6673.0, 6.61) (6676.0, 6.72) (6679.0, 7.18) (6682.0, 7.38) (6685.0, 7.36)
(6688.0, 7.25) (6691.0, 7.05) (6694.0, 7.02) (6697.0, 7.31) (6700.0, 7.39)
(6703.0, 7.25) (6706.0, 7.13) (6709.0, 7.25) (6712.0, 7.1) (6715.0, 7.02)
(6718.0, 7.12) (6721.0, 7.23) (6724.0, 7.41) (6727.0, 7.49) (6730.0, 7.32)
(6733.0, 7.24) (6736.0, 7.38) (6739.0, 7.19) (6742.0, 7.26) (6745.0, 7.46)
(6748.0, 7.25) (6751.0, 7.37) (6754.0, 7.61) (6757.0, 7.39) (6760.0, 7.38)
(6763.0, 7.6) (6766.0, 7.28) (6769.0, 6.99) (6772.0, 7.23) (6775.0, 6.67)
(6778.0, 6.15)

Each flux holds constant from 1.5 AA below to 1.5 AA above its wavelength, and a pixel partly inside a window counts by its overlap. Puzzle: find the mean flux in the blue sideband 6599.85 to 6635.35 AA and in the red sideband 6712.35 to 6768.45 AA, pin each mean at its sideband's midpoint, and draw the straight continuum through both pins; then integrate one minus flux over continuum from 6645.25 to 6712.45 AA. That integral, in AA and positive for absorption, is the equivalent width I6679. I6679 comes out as 2.84 AA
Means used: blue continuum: 7.35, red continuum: 7.32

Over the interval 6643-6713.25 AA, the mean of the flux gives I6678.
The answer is 7.02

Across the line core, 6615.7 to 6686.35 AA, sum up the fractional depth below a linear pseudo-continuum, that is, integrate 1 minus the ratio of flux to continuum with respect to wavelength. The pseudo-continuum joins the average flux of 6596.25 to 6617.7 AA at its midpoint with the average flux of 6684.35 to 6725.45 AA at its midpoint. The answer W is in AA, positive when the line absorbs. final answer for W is 4.7 AA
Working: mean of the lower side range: 7.74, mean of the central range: 7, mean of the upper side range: 7.2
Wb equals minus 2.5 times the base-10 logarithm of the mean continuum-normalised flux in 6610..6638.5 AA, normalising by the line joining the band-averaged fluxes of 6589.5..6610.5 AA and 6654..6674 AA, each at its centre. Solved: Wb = 0.02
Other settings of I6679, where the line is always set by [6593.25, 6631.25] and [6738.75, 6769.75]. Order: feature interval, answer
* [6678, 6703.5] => 0.6 AA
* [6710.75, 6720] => 0.4 AA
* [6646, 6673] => 2.1 AA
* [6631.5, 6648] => 0.8 AA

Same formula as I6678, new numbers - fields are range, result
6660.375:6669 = 7.05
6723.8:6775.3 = 7.32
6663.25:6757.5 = 7.19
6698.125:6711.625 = 7.24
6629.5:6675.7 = 6.93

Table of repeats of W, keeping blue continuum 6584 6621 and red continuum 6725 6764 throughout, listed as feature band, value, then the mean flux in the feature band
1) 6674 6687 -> 0.6 AA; 7.14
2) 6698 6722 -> 0.8 AA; 7.19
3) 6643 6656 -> 1.7 AA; 6.56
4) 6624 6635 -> 0.9 AA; 6.94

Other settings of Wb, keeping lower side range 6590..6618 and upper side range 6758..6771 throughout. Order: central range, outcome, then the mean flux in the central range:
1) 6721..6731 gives 0.004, 7.38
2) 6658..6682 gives 0.084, 6.99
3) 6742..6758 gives -0.008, 7.4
